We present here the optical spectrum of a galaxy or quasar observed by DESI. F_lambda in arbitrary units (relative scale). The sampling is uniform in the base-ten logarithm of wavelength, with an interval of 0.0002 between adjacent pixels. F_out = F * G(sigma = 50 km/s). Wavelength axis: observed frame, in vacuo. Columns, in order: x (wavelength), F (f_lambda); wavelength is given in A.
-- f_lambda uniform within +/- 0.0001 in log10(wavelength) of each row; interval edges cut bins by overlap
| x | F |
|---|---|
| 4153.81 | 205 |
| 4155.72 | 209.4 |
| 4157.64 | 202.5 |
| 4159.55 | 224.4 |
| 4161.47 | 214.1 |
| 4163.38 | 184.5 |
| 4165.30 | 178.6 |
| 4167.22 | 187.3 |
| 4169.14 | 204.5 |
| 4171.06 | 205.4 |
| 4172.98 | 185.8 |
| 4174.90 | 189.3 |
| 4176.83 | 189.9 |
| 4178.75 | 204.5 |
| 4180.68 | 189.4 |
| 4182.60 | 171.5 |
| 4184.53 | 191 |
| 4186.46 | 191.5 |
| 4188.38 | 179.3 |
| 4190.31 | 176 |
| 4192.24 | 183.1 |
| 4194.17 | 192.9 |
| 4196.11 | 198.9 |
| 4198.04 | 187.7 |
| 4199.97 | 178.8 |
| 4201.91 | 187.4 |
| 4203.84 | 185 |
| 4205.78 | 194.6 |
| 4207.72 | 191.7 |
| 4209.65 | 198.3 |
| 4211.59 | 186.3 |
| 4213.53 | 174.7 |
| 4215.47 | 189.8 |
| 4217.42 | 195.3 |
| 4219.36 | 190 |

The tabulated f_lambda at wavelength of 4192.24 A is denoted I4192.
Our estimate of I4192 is 183.1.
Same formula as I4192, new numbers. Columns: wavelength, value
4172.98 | 185.8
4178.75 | 204.5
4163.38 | 184.5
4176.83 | 189.9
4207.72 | 191.7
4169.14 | 204.5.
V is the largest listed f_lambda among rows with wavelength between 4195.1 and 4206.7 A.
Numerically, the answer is 198.9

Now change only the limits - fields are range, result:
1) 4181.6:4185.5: 191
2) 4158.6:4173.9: 224.4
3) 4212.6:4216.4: 189.8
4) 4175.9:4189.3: 204.5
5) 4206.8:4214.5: 198.3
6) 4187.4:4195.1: 192.9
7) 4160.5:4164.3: 214.1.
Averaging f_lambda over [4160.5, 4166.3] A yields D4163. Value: 192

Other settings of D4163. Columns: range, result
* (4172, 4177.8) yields 188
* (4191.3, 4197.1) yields 192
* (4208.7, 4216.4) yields 187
